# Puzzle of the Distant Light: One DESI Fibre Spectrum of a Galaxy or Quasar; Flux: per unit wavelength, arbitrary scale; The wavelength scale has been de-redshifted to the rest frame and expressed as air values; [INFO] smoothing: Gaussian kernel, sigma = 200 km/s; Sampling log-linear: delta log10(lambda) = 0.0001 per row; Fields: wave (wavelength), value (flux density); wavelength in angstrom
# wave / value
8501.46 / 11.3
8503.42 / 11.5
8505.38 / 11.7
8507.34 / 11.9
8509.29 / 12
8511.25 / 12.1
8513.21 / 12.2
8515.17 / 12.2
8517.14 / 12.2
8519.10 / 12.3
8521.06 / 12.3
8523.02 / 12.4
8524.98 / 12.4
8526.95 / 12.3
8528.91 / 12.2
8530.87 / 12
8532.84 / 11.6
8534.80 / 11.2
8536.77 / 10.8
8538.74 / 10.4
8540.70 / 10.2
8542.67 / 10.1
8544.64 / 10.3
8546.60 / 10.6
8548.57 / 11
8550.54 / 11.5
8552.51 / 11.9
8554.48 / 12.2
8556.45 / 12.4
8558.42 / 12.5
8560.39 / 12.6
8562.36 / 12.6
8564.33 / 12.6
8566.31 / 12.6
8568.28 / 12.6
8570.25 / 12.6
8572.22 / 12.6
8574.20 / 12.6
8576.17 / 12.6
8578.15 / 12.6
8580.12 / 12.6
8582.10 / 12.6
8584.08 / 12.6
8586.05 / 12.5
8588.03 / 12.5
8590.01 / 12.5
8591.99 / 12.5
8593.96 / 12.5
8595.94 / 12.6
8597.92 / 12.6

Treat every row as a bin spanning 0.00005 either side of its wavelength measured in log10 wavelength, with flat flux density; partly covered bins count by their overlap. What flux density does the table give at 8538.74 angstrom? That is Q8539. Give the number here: 10.4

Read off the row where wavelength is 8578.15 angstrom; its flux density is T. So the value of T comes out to 12.6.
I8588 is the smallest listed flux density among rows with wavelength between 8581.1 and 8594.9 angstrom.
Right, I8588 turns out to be 12.5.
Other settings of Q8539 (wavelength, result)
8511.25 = 12.1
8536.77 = 10.8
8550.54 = 11.5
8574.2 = 12.6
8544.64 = 10.3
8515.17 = 12.2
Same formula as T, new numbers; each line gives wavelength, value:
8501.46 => 11.3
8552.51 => 11.9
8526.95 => 12.3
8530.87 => 12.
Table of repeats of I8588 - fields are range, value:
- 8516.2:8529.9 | 12.2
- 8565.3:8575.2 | 12.6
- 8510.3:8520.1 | 12.1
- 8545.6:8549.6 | 10.6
